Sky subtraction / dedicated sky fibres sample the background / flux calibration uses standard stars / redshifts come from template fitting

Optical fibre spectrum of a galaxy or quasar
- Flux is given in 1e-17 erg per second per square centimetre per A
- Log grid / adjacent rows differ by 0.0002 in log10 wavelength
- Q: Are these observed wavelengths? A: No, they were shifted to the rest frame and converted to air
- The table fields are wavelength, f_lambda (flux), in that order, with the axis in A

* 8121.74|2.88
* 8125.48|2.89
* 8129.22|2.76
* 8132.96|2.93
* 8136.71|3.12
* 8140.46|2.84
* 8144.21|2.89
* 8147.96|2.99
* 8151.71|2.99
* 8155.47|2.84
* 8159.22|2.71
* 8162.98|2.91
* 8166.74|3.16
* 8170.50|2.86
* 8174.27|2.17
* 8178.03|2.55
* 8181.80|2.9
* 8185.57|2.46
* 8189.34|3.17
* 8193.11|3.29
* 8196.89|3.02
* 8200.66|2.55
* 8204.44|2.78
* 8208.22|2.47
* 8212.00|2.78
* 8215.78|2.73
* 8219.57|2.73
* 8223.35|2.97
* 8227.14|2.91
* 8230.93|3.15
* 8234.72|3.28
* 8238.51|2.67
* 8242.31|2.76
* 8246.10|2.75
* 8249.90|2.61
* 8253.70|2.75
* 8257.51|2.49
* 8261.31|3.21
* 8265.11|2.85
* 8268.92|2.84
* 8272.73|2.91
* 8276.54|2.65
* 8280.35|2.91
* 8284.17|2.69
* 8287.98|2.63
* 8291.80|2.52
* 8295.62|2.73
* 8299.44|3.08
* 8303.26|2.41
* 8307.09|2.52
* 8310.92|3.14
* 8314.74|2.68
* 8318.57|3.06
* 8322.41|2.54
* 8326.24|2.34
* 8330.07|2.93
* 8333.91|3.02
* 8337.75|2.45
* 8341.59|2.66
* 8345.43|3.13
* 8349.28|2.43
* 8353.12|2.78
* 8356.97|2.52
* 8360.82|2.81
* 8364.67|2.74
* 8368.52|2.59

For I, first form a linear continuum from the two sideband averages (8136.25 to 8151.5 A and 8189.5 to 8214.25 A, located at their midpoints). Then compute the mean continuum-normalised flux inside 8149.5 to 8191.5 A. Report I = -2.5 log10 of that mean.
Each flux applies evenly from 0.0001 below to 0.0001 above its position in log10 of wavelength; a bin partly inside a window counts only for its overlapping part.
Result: 0.04 mag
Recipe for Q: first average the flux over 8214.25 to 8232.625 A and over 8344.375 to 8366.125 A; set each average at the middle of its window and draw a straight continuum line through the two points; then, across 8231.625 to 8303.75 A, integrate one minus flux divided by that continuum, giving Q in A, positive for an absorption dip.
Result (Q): 1.3 A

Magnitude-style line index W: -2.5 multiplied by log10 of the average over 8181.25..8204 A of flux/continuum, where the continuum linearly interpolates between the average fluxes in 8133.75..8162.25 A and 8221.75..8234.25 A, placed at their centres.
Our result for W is 0.03 mag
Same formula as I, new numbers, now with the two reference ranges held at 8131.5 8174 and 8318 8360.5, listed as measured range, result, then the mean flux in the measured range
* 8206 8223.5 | 0.05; 2.71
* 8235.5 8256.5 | 0.03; 2.73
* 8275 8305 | 0.02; 2.71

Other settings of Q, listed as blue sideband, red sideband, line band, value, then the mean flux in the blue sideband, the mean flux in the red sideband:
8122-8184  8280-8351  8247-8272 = -0.26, 2.84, 2.73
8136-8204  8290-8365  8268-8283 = -0.29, 2.85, 2.72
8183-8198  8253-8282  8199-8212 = 1.42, 2.98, 2.83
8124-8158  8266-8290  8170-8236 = 0.77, 2.91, 2.77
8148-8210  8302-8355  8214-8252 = -1.07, 2.81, 2.72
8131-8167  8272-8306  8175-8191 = 0.86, 2.93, 2.71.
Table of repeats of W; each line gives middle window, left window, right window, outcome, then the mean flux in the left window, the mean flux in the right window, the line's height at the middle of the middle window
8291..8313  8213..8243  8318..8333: 0.00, 2.9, 2.71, 2.75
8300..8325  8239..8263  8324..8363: 0.00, 2.75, 2.71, 2.72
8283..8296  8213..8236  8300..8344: 0.07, 2.95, 2.72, 2.8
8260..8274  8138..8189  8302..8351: -0.07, 2.81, 2.72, 2.75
